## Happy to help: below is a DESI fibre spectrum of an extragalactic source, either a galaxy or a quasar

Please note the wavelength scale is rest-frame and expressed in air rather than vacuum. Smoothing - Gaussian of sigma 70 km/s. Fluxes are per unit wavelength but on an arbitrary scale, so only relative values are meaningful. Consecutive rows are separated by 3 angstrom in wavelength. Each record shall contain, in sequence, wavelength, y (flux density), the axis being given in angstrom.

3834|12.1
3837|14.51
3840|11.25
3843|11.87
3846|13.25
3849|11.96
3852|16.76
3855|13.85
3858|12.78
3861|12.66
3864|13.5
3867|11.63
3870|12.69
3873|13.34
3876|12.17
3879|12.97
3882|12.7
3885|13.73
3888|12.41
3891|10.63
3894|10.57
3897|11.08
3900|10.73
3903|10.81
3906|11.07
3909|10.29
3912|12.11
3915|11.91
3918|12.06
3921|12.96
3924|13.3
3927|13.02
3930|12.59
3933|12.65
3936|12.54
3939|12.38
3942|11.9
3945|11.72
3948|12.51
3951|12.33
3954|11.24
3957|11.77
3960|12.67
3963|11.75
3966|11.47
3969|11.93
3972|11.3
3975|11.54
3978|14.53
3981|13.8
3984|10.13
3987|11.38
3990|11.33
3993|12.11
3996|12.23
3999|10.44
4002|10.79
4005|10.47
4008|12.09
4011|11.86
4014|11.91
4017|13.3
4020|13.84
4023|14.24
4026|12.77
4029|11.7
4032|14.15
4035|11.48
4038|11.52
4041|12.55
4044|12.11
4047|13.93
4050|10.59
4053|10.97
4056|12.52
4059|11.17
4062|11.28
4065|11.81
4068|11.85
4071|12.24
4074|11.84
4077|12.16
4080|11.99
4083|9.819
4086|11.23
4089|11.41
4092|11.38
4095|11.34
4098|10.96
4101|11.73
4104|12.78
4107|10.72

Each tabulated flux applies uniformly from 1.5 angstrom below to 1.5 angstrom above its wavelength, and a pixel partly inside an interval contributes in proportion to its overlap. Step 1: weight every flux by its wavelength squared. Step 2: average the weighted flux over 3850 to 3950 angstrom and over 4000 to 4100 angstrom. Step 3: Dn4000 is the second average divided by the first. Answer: 1.04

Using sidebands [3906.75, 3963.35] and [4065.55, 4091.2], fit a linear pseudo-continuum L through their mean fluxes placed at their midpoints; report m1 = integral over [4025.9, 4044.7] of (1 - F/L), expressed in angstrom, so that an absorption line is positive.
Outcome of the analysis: -0.9 angstrom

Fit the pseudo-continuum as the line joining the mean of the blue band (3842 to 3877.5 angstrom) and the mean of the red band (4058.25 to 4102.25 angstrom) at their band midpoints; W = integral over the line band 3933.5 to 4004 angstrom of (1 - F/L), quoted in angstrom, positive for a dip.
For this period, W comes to 2.2 angstrom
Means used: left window 13.1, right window 11.5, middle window 11.9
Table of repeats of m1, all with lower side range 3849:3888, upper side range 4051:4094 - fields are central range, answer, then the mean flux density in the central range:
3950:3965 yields 0.63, 11.9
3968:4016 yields 1.65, 11.8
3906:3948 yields 1.51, 12.2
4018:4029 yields -1.31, 13.3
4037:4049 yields -0.74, 12.5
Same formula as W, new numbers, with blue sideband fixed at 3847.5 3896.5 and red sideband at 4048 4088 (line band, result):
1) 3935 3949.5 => 0.1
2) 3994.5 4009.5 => 0.9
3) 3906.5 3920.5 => 0.9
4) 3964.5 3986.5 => 0.1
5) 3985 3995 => 0.4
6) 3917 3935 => -0.5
